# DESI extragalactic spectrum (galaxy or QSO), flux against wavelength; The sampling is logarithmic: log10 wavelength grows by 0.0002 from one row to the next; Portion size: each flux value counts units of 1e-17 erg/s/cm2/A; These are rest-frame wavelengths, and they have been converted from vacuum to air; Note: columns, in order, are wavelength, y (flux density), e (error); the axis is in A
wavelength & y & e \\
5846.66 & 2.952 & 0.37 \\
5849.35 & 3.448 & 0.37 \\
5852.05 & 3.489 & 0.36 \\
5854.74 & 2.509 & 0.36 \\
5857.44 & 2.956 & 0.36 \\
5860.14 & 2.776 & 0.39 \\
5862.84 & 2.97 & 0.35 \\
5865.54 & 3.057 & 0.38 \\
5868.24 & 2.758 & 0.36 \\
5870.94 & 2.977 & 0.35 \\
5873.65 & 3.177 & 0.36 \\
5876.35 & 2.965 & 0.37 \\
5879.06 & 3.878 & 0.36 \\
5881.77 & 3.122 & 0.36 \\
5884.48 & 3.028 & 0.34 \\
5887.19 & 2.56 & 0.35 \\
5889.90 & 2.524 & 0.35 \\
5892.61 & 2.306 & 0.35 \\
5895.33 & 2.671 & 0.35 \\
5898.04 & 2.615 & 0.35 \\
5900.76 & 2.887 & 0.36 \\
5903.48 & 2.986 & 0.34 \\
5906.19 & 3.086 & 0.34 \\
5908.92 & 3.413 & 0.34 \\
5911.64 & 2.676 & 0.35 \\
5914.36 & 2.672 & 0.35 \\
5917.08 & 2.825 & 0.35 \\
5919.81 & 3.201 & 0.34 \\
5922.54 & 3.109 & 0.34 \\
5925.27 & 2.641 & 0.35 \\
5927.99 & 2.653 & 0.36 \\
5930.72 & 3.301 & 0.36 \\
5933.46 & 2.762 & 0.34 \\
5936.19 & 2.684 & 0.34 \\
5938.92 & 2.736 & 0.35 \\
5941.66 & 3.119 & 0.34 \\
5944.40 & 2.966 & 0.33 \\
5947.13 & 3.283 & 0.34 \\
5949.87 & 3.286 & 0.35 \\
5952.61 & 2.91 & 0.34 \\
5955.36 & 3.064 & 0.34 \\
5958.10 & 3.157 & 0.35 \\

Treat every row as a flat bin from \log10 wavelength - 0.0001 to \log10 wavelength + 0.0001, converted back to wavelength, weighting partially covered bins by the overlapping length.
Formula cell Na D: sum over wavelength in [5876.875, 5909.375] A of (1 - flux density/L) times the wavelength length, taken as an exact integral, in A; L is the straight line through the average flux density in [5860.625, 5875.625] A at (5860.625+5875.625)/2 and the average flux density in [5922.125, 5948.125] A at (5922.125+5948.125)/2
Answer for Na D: 0.5 A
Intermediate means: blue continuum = 2.98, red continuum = 2.91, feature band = 2.91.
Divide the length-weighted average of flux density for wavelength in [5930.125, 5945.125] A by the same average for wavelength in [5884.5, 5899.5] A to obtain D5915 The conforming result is 1.1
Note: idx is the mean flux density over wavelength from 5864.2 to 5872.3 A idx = 2.93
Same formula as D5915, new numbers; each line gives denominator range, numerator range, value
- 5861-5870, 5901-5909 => 1.05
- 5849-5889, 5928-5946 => 0.96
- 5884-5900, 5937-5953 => 1.17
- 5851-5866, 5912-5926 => 0.98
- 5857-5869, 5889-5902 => 0.89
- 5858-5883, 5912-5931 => 0.94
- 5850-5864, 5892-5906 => 0.93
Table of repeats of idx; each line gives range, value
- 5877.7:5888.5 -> 3.15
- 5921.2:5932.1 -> 2.93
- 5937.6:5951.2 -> 3.08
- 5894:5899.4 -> 2.64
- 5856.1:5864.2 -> 2.9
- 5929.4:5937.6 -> 2.91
